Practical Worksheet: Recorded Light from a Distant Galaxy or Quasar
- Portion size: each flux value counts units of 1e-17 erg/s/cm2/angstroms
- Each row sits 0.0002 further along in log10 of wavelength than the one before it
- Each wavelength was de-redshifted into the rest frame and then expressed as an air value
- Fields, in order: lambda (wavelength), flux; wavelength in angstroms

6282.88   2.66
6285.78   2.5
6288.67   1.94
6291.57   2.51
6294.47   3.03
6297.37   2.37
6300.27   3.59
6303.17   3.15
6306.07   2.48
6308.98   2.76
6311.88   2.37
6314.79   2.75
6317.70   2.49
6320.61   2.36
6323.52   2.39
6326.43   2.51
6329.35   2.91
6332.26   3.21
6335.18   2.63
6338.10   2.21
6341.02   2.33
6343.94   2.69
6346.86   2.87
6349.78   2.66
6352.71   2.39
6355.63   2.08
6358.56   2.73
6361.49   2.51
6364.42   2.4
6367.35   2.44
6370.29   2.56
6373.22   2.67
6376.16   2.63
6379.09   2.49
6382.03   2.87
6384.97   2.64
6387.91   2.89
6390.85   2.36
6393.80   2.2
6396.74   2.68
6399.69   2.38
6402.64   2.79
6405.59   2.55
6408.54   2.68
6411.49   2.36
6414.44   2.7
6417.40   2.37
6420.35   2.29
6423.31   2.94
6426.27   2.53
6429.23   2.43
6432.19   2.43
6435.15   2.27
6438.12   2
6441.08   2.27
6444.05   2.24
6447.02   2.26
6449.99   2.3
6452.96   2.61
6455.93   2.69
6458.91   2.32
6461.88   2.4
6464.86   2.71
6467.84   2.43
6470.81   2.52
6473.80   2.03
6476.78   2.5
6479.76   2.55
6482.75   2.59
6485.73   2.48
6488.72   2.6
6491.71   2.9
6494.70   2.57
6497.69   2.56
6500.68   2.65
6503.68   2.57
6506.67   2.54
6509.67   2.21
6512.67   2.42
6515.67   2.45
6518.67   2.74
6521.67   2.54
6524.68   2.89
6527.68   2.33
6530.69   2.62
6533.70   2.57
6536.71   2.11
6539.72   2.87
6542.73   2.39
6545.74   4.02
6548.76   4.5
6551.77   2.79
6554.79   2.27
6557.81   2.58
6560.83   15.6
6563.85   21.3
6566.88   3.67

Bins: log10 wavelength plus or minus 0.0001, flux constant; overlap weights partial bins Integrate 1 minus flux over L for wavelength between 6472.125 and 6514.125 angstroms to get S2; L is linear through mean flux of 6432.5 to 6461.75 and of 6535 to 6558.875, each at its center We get 1.7 angstroms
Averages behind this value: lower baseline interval 2.34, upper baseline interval 2.95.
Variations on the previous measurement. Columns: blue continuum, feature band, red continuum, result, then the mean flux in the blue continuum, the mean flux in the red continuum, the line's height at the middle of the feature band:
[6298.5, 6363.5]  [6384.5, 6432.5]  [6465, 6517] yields 0.6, 2.64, 2.51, 2.57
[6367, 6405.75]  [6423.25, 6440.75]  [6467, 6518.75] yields 1.2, 2.59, 2.51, 2.56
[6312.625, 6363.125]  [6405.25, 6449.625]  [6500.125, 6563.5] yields 9.4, 2.57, 3.66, 3.07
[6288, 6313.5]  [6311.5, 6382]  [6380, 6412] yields 2.4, 2.71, 2.59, 2.65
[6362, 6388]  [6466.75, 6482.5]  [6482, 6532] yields 1.0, 2.6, 2.57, 2.58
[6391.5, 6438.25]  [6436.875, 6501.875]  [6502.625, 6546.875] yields 2.1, 2.49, 2.61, 2.55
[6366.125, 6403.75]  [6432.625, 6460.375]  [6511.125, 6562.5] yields 6.1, 2.58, 3.57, 2.98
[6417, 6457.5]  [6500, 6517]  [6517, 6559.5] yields 1.6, 2.4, 2.85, 2.72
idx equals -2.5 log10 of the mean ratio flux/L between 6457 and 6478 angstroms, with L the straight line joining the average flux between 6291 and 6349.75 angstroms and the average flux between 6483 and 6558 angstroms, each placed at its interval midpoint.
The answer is 0.114 mag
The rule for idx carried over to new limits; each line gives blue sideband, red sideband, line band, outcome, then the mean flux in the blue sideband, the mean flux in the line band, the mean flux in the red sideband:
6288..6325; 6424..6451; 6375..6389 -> -0.10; 2.64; 2.7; 2.32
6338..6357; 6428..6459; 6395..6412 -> -0.08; 2.48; 2.58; 2.35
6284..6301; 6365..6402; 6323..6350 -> -0.02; 2.62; 2.65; 2.57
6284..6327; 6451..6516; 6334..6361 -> 0.04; 2.62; 2.51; 2.51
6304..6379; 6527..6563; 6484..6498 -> 0.40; 2.56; 2.63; 4.25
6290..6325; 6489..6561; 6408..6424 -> 0.13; 2.68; 2.53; 3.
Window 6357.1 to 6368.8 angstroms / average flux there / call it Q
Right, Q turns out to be 2.52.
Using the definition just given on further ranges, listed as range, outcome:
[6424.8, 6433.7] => 2.46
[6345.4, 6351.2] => 2.77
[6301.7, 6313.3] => 2.69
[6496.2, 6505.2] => 2.59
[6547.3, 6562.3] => 5.53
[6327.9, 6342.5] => 2.66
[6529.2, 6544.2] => 2.51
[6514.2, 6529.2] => 2.59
